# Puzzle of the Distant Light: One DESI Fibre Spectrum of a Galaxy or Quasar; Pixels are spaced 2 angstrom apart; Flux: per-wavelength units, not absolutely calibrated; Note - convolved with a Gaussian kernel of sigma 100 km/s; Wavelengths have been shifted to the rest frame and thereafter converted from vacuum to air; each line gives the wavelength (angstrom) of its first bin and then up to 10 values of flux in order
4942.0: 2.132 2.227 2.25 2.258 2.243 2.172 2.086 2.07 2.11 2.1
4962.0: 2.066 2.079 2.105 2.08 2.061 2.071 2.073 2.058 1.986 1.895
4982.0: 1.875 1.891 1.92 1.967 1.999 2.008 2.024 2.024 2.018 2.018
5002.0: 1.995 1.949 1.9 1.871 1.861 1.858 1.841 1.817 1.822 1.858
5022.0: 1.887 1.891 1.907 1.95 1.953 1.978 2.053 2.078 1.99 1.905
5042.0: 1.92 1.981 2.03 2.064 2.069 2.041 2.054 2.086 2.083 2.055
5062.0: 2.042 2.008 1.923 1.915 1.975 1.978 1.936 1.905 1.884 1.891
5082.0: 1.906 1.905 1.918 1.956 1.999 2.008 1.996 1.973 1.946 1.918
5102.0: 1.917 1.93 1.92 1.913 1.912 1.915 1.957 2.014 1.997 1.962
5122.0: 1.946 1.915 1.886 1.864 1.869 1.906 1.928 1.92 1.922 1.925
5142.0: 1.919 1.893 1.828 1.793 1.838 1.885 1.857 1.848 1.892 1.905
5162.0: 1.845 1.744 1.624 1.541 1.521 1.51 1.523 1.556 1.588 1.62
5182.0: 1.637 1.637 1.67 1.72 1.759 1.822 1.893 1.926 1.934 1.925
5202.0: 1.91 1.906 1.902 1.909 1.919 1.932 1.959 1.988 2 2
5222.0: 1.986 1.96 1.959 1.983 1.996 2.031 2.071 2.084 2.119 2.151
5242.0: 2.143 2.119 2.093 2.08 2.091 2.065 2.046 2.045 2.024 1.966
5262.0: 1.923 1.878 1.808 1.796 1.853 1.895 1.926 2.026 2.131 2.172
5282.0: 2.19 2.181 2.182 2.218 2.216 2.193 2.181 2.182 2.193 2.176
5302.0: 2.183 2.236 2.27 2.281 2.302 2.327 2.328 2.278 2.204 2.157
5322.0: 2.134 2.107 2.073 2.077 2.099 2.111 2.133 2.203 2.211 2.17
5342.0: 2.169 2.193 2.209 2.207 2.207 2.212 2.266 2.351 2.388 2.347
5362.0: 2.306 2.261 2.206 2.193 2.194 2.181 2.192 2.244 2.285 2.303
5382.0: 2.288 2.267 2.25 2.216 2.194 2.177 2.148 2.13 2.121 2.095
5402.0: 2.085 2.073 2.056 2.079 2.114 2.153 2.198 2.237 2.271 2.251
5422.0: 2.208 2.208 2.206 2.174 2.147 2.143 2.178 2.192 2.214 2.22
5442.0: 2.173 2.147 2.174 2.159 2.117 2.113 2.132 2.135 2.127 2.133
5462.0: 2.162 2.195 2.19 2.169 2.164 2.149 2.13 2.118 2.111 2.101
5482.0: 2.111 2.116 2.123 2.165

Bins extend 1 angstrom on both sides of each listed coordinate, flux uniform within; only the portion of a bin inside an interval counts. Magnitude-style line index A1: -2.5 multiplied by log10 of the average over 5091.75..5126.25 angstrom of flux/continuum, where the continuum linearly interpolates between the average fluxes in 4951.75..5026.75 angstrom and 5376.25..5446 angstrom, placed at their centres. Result 0.05 mag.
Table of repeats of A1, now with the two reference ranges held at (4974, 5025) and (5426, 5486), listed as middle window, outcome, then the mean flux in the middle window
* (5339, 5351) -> -0.05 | 2.19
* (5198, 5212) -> 0.06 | 1.91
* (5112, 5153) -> 0.05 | 1.91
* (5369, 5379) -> -0.05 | 2.22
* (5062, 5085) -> 0.02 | 1.93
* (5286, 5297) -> -0.06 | 2.2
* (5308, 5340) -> -0.05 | 2.19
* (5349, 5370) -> -0.08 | 2.27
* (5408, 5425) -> -0.03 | 2.2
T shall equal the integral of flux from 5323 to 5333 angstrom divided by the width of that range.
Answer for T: 2.09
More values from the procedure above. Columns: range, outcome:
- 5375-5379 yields 2.26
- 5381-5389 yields 2.26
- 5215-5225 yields 1.99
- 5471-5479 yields 2.13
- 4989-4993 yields 2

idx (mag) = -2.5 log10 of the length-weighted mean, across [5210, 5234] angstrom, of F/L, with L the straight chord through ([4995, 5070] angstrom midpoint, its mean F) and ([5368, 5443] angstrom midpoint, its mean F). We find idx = 0.05 mag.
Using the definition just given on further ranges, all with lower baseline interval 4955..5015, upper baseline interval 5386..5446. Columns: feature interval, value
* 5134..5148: 0.088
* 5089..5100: 0.032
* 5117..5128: 0.062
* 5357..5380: -0.053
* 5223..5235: 0.049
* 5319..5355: -0.014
